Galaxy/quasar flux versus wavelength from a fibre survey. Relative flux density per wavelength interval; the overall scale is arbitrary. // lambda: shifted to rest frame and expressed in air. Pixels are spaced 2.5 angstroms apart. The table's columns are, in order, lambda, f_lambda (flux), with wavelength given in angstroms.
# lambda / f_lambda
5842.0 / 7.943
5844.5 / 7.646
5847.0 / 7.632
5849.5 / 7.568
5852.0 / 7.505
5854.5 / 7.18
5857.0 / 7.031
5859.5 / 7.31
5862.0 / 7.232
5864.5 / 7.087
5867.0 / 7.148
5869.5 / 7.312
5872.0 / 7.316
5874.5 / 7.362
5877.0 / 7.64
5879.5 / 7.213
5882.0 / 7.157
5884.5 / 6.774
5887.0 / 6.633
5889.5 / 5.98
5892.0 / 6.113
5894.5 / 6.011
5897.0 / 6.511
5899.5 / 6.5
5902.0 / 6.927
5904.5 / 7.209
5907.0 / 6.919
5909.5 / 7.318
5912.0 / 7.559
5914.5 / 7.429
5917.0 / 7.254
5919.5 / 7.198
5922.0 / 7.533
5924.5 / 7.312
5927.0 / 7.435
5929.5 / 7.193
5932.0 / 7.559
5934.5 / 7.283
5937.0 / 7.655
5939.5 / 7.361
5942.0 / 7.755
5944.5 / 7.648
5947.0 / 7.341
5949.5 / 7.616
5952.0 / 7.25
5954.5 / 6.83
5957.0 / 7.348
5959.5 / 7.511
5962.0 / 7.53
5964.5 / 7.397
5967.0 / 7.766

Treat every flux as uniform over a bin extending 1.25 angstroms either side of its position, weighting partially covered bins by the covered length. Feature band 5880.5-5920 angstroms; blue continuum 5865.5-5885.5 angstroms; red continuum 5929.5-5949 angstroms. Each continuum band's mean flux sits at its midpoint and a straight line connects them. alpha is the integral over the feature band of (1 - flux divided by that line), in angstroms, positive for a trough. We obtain 2.7 angstroms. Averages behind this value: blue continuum 7.24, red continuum 7.5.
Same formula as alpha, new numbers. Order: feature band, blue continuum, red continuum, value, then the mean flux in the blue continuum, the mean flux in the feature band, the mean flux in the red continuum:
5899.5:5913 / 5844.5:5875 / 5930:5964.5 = 0.5 angstroms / 7.32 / 7.12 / 7.43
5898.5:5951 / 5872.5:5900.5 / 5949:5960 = -2.2 angstroms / 6.74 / 7.34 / 7.28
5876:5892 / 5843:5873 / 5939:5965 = 1.2 angstroms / 7.34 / 6.83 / 7.42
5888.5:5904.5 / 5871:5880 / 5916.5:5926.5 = 2.1 angstroms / 7.4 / 6.41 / 7.34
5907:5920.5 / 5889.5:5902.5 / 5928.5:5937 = -0.9 angstroms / 6.34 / 7.31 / 7.4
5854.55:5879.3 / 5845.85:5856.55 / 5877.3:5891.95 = -0.5 angstroms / 7.44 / 7.26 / 6.76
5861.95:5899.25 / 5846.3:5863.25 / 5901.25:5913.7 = 2.0 angstroms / 7.34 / 6.88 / 7.21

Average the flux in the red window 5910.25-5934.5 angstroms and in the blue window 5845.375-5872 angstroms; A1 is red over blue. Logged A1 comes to 1.01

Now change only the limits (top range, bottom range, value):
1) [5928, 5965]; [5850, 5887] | 1.03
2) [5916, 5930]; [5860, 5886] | 1.01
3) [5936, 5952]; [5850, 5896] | 1.08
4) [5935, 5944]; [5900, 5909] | 1.08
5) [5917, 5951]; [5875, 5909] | 1.10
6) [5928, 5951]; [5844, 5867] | 1.02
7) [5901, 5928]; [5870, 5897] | 1.07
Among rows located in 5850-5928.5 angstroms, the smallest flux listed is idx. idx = 5.98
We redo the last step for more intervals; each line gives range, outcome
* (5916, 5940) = 7.193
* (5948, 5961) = 6.83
